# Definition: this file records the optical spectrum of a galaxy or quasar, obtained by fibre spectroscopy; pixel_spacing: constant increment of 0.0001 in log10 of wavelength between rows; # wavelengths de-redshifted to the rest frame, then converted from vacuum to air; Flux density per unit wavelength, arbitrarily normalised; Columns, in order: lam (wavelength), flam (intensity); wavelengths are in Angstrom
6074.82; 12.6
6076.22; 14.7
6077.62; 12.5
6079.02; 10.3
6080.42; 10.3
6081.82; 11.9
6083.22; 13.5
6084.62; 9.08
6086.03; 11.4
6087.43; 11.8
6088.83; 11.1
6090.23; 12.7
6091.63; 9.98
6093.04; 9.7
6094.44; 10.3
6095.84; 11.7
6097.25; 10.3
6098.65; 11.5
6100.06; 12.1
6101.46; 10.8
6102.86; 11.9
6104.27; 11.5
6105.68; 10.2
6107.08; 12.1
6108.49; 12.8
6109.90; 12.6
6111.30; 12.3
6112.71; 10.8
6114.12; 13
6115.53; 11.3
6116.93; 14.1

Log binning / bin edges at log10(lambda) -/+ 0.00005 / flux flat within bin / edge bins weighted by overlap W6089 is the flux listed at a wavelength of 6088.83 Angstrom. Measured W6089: 11.1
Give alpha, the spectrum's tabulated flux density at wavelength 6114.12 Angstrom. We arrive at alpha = 13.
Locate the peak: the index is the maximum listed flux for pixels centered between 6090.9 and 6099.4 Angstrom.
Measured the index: 11.7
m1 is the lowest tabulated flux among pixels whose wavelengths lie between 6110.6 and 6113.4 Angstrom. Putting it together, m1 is 10.8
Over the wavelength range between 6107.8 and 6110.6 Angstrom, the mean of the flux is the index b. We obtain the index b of 12.7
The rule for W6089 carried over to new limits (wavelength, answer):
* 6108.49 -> 12.8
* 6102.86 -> 11.9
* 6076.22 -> 14.7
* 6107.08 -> 12.1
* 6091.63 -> 9.98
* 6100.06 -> 12.1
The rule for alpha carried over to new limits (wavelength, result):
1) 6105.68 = 10.2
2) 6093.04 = 9.7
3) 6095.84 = 11.7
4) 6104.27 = 11.5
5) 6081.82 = 11.9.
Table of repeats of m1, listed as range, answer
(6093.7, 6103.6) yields 10.3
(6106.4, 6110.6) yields 12.1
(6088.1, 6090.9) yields 11.1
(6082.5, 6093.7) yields 9.08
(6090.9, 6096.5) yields 9.7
